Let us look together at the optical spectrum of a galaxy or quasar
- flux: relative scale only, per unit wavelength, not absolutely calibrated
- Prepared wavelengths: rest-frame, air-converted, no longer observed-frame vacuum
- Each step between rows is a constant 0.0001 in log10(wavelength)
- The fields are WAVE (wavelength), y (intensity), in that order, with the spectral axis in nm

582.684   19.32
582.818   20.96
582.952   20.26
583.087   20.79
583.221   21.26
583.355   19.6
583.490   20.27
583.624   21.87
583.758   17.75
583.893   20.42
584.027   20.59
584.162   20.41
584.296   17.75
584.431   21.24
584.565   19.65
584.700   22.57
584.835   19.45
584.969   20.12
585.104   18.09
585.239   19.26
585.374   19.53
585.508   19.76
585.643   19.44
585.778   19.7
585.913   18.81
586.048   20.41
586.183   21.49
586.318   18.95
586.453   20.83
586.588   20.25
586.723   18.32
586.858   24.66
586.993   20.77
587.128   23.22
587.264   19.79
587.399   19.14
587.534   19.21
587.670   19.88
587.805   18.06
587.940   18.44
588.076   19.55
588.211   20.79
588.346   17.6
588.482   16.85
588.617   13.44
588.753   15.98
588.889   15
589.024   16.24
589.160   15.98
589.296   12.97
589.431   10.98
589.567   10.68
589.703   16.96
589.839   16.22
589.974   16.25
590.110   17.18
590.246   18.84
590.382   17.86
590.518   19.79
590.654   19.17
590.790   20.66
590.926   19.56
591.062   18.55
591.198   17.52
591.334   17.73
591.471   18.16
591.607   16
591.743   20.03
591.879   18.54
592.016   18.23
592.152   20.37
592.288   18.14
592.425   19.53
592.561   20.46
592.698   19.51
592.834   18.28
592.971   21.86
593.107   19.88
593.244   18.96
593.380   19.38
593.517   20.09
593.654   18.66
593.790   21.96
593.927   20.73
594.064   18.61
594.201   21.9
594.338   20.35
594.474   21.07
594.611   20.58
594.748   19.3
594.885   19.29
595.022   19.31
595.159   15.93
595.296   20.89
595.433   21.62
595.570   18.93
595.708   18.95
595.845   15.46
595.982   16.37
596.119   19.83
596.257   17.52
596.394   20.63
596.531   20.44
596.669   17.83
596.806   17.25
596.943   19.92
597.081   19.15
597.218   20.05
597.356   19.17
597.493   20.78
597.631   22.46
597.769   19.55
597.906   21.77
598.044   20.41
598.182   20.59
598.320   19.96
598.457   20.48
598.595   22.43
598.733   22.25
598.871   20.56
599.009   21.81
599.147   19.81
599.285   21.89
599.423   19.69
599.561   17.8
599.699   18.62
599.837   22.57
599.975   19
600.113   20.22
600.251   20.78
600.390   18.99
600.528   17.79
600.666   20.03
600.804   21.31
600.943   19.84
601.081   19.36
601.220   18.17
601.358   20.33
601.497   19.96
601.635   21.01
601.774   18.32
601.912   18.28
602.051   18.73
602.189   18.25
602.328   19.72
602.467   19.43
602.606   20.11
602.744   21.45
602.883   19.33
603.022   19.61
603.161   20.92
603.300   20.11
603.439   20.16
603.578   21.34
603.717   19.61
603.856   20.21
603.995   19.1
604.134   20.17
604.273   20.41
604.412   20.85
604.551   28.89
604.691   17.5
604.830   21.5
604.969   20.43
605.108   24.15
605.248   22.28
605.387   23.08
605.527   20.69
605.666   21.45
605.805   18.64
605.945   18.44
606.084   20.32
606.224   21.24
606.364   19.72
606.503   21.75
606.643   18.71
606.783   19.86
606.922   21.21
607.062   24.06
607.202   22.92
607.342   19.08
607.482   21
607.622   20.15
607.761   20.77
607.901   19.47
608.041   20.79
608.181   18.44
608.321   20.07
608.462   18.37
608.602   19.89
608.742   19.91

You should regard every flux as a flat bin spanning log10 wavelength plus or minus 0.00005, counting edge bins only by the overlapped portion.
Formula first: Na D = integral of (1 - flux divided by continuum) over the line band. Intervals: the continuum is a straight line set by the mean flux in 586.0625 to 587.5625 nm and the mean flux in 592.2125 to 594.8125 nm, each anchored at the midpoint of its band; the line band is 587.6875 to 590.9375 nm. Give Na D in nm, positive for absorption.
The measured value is 0.56 nm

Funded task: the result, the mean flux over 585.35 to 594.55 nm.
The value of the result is 18.7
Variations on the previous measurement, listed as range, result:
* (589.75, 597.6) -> 19.1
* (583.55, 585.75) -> 19.9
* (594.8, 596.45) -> 18.7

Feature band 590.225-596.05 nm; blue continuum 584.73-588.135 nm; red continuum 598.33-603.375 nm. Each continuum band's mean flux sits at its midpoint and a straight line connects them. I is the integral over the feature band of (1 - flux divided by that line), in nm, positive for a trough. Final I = 0.21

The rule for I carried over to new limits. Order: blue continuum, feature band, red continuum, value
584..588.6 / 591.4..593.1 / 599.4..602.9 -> 0.05 nm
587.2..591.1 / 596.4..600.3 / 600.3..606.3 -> -0.21 nm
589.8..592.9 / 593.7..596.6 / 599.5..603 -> -0.08 nm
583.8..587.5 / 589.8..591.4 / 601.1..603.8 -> 0.14 nm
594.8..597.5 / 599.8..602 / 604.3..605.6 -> 0.10 nm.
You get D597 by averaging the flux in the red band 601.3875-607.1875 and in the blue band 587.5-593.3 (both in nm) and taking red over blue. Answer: 1.15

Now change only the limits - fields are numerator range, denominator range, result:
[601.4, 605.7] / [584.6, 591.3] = 1.11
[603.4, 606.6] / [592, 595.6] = 1.06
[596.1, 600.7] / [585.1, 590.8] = 1.10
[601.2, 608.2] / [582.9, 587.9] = 1.02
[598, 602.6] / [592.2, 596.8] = 1.03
